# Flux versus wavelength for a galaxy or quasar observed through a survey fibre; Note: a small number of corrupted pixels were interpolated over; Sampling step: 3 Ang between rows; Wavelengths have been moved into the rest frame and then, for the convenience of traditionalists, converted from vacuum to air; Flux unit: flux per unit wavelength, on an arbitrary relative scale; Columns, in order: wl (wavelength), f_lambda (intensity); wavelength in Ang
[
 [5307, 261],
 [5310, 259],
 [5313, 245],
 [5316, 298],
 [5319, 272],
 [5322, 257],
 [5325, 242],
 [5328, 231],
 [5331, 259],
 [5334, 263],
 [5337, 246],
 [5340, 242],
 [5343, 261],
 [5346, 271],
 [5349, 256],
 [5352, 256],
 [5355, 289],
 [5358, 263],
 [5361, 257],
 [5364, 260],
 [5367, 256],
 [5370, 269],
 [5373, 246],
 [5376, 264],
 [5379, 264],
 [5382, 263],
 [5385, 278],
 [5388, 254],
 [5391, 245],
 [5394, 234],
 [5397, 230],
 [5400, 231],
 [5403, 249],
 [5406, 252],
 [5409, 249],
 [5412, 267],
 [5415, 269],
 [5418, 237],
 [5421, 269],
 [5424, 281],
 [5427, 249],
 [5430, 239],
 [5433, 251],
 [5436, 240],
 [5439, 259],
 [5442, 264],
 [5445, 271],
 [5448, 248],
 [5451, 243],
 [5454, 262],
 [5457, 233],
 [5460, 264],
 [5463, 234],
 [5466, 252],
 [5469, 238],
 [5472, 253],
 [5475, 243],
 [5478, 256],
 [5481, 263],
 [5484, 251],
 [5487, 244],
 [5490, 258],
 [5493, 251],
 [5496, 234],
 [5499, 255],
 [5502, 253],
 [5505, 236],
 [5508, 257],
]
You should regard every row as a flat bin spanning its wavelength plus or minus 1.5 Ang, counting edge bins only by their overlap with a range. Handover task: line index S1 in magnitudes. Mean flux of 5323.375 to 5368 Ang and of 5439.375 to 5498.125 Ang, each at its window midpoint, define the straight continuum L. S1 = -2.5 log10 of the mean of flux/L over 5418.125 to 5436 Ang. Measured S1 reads -0.008 mag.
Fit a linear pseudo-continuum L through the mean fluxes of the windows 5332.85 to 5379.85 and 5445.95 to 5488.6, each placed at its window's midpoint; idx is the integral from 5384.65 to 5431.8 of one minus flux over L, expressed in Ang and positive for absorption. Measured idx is 0.7 Ang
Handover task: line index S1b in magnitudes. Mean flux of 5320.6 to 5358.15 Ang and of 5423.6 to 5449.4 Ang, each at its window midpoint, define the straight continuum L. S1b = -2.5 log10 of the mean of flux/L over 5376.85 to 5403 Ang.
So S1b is 0.023 mag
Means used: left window 256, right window 255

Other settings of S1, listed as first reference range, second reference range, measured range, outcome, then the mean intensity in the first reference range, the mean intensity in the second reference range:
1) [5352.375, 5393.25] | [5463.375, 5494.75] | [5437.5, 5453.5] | -0.02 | 261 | 250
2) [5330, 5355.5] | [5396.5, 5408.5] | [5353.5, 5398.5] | -0.04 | 259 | 242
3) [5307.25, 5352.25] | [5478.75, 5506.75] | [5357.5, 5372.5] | -0.02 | 257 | 250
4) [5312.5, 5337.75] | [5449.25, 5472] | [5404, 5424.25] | -0.04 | 258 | 247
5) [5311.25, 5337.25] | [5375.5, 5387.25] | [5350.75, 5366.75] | -0.01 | 258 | 267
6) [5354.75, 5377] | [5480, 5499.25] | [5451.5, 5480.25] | 0.02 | 262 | 250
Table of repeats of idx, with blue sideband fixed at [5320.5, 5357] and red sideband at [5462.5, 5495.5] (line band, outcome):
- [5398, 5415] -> 0.14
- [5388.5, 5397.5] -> 0.52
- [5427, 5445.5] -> -0.09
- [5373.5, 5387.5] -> -0.59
